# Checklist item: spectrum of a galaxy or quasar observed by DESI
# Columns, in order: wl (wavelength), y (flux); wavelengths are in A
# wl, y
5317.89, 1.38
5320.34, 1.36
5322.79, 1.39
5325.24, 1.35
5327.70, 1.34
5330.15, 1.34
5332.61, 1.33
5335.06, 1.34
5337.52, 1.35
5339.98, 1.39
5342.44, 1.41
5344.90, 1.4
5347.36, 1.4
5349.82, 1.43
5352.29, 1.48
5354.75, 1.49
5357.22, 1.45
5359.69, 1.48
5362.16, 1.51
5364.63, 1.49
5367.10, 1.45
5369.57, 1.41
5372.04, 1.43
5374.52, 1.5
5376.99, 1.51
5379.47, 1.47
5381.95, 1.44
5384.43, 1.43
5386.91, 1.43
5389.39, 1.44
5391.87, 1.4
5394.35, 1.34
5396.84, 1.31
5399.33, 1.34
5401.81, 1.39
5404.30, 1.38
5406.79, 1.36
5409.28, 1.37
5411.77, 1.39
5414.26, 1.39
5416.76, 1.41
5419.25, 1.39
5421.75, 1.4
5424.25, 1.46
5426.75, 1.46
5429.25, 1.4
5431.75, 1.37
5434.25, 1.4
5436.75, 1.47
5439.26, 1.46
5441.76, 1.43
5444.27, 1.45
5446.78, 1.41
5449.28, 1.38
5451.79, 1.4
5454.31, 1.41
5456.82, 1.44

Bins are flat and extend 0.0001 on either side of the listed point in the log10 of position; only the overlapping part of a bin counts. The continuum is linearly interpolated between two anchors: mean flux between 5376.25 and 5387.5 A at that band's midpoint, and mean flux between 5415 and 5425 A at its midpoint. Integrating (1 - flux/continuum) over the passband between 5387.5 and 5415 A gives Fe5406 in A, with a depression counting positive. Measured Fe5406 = 1.10 A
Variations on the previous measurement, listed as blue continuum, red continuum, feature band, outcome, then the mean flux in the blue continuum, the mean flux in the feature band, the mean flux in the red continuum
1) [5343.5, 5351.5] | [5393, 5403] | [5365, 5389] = -1.4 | 1.41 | 1.45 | 1.35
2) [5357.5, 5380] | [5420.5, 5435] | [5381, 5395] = 0.4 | 1.47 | 1.42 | 1.42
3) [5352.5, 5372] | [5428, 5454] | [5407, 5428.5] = 0.4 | 1.47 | 1.41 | 1.42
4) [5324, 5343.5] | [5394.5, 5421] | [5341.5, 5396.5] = -3.2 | 1.36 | 1.44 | 1.37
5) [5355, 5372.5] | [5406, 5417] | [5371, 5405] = 0.2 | 1.46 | 1.42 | 1.38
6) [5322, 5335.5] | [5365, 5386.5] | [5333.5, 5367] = -0.8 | 1.35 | 1.43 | 1.46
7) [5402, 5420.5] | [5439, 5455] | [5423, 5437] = -0.2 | 1.38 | 1.42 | 1.42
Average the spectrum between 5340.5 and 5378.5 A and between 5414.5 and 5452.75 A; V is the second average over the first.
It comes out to 1.0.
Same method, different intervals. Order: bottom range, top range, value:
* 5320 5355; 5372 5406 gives 1.02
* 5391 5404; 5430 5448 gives 1.05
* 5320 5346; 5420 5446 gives 1.05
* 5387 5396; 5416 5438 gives 1.02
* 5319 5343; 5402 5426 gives 1.03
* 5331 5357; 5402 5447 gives 1.01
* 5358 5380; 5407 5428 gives 0.96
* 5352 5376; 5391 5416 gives 0.93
